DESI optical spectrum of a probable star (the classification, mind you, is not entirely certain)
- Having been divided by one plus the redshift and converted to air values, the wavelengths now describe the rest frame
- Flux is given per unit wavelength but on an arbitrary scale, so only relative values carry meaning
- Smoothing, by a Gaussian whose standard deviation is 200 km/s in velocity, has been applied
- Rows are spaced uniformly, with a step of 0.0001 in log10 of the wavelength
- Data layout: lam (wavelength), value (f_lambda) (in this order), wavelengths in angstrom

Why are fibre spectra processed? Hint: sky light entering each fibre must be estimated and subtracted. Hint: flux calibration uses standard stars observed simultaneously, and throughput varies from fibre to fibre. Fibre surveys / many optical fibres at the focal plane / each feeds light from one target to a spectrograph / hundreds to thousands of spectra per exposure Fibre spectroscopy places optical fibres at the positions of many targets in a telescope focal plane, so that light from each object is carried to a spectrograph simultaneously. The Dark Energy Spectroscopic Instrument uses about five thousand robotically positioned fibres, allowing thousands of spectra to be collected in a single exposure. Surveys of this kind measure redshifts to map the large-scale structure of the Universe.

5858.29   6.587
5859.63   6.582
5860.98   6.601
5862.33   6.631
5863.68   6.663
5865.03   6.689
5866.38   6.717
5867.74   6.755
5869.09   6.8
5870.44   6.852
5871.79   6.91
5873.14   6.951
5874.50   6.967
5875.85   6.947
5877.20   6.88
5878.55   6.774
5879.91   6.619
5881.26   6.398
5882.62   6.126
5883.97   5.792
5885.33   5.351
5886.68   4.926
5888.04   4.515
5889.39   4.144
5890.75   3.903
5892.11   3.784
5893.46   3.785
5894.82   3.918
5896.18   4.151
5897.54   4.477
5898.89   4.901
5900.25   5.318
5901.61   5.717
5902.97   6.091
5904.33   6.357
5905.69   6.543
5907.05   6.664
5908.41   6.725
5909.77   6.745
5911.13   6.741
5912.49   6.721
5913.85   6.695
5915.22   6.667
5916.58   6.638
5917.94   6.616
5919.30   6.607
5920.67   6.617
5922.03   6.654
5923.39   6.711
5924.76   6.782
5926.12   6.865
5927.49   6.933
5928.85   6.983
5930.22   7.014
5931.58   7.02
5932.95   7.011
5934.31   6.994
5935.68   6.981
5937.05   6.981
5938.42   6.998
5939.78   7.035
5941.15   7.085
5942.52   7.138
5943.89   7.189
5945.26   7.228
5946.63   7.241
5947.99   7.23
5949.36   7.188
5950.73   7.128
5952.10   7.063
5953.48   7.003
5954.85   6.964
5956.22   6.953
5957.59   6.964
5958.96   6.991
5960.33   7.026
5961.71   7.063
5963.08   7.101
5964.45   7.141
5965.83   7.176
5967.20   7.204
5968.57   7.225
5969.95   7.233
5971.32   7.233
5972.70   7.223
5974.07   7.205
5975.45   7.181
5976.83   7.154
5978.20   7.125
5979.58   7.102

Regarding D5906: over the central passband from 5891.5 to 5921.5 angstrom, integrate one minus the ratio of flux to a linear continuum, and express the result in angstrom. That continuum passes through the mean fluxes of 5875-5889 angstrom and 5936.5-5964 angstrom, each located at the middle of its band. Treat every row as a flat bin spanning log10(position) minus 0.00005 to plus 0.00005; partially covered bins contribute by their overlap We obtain 2.6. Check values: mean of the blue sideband 6.01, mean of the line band 5.85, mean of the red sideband 7.08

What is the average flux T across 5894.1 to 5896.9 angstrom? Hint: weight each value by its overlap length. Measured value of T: 4.03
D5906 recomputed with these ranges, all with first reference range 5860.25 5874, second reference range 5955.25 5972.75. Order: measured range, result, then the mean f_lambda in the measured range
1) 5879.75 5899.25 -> 5.8 angstrom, 4.81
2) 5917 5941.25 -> 0.4 angstrom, 6.88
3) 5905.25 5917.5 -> 0.4 angstrom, 6.68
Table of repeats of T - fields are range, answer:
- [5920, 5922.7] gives 6.64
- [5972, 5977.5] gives 7.18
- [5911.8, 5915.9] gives 6.69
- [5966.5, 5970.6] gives 7.22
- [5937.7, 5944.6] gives 7.09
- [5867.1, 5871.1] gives 6.81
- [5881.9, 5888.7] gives 5.35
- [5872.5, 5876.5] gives 6.95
